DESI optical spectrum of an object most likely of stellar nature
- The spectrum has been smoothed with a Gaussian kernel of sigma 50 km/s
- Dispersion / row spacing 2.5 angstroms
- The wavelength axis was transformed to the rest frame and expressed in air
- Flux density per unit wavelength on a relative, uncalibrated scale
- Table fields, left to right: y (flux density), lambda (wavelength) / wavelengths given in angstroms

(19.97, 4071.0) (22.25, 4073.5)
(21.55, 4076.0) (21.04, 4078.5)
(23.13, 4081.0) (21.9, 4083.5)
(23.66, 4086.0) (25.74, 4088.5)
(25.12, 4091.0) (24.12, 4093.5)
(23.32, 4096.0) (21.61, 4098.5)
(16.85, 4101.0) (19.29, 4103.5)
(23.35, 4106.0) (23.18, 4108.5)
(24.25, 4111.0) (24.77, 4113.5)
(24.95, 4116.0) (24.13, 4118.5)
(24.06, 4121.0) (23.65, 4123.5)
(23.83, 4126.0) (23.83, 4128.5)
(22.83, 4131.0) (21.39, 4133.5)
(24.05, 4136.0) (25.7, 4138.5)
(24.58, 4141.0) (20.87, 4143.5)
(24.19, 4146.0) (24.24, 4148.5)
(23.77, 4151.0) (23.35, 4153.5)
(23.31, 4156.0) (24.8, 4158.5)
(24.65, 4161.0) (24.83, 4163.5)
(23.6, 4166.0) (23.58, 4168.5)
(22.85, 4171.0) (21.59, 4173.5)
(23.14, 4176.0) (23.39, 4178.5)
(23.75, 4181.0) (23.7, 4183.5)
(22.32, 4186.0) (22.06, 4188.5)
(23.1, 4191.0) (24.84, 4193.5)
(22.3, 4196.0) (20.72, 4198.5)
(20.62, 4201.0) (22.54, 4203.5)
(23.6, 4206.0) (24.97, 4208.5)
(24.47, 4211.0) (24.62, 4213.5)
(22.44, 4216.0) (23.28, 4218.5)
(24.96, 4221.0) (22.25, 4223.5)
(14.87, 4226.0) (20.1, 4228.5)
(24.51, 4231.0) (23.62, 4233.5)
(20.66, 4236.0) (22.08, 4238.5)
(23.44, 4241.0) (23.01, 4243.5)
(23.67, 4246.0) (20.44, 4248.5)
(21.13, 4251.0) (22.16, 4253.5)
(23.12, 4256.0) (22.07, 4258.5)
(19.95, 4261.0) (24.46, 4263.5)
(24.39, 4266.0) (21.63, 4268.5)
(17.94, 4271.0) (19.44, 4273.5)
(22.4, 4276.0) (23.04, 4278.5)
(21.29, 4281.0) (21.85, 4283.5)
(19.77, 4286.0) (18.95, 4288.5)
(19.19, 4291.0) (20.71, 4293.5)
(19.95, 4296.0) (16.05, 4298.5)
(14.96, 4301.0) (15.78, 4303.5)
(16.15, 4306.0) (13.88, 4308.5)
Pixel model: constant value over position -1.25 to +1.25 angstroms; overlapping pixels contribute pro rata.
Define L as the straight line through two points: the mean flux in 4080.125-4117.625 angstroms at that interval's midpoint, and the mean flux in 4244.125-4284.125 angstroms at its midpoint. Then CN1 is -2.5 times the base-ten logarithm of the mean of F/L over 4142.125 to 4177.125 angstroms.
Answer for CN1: -0.04 mag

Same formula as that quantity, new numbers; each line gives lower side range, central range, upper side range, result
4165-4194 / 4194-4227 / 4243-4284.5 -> 0.01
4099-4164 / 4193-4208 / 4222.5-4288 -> 0.00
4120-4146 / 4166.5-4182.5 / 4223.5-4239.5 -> -0.03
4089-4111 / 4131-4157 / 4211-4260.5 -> -0.06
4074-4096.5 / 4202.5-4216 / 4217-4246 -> -0.08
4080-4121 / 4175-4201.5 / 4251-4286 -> -0.02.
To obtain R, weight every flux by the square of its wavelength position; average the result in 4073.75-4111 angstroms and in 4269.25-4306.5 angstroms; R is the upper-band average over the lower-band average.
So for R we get 0.9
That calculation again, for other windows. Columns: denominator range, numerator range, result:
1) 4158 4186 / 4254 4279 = 0.97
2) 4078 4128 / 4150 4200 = 1.04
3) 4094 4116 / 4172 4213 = 1.07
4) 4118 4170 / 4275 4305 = 0.88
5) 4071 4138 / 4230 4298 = 1.01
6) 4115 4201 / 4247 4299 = 0.95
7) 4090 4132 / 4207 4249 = 1.03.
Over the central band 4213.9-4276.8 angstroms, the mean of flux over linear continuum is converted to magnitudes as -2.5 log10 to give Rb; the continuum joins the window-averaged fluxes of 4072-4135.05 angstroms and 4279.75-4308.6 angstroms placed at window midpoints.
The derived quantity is -0.13 mag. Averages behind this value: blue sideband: 22.9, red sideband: 18.4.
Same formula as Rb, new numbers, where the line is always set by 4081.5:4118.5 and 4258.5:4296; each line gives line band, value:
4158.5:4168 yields -0.094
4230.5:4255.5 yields -0.048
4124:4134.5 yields -0.016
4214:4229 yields 0.008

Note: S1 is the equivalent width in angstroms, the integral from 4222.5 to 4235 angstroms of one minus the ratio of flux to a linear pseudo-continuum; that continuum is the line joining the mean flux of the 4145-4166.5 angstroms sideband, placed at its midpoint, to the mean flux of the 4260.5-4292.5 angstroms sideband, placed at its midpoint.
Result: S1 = 0.7 angstroms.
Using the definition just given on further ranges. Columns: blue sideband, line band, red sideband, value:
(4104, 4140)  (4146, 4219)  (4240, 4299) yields -1.9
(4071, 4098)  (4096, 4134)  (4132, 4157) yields 0.7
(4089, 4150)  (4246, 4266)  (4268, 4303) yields -1.8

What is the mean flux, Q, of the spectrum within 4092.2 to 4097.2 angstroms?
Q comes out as 23.7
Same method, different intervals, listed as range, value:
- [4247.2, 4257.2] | 21.7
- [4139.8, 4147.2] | 23.2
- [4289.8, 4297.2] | 20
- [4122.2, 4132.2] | 23.5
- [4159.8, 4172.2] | 23.9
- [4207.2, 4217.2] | 24.1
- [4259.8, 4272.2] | 21.7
